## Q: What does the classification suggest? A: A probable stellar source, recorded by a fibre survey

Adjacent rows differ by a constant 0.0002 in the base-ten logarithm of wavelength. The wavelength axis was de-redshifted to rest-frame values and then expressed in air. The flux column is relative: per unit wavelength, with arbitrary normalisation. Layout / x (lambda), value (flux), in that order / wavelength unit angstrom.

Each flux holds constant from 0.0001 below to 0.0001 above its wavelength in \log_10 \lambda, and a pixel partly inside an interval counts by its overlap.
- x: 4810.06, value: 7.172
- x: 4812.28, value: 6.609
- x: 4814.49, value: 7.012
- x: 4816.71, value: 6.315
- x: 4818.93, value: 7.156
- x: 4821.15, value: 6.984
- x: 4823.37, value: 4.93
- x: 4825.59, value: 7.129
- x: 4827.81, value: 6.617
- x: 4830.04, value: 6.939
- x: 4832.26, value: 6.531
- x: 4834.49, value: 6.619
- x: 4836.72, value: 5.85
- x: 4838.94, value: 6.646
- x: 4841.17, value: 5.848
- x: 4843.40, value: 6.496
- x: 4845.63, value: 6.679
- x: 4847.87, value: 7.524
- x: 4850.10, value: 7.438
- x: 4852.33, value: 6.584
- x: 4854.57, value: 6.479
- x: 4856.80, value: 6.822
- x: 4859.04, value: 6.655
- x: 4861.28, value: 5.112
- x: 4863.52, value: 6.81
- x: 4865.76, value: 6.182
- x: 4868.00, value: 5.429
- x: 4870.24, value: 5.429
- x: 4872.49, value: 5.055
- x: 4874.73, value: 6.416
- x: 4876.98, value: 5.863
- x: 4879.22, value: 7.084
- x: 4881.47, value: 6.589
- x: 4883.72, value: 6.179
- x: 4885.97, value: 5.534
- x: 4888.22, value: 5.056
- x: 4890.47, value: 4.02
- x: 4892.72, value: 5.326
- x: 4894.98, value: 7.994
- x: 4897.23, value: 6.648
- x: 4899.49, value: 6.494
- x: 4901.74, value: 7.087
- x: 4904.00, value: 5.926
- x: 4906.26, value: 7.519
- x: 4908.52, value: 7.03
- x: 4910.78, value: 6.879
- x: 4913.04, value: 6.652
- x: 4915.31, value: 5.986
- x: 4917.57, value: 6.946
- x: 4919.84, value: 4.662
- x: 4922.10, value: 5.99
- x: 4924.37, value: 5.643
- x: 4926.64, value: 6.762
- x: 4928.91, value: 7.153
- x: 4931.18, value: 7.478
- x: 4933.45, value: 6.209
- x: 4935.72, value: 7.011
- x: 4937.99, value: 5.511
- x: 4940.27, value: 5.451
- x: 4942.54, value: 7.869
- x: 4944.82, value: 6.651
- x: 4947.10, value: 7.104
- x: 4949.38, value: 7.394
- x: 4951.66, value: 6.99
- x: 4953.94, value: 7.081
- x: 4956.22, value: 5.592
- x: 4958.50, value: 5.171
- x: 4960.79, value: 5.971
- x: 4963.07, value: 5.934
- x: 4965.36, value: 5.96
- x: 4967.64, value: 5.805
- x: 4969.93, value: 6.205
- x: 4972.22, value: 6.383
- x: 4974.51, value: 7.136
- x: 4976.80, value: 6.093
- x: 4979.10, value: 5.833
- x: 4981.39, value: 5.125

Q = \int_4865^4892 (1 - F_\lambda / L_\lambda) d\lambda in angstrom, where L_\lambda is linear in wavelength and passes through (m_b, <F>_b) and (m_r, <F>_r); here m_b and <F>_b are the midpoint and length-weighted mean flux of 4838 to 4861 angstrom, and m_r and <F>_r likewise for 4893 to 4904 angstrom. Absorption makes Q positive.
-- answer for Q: 4.1 angstrom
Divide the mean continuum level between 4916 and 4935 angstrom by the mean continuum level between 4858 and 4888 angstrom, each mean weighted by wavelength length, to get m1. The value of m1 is 1.1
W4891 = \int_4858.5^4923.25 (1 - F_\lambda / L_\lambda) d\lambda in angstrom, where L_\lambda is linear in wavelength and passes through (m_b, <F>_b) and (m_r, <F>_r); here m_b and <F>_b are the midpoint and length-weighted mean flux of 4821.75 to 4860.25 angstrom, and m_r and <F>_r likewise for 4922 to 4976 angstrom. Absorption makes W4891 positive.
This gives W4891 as 3.59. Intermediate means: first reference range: 6.58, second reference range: 6.44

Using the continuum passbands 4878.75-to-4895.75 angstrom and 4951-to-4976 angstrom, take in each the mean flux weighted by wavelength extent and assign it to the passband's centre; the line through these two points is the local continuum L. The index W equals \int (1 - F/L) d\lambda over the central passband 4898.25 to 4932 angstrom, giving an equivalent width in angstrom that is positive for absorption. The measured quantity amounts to -3.1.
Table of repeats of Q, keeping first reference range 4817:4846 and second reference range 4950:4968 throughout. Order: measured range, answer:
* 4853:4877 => 1.3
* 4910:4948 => -1.6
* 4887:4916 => -0.4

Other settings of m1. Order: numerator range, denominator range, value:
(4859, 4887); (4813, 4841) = 0.92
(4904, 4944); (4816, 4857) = 0.98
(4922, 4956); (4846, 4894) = 1.10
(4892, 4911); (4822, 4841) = 1.06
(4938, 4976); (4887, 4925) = 1.02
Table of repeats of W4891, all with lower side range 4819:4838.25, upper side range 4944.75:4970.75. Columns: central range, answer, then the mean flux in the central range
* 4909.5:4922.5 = 0.3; 6.21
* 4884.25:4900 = 1.3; 5.85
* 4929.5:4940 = -0.2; 6.49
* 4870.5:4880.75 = 0.6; 6.07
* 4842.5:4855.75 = -0.8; 6.87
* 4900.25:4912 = -0.9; 6.88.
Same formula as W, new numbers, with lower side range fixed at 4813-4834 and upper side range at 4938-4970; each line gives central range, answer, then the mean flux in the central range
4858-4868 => 0.7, 6.1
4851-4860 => -0.1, 6.66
